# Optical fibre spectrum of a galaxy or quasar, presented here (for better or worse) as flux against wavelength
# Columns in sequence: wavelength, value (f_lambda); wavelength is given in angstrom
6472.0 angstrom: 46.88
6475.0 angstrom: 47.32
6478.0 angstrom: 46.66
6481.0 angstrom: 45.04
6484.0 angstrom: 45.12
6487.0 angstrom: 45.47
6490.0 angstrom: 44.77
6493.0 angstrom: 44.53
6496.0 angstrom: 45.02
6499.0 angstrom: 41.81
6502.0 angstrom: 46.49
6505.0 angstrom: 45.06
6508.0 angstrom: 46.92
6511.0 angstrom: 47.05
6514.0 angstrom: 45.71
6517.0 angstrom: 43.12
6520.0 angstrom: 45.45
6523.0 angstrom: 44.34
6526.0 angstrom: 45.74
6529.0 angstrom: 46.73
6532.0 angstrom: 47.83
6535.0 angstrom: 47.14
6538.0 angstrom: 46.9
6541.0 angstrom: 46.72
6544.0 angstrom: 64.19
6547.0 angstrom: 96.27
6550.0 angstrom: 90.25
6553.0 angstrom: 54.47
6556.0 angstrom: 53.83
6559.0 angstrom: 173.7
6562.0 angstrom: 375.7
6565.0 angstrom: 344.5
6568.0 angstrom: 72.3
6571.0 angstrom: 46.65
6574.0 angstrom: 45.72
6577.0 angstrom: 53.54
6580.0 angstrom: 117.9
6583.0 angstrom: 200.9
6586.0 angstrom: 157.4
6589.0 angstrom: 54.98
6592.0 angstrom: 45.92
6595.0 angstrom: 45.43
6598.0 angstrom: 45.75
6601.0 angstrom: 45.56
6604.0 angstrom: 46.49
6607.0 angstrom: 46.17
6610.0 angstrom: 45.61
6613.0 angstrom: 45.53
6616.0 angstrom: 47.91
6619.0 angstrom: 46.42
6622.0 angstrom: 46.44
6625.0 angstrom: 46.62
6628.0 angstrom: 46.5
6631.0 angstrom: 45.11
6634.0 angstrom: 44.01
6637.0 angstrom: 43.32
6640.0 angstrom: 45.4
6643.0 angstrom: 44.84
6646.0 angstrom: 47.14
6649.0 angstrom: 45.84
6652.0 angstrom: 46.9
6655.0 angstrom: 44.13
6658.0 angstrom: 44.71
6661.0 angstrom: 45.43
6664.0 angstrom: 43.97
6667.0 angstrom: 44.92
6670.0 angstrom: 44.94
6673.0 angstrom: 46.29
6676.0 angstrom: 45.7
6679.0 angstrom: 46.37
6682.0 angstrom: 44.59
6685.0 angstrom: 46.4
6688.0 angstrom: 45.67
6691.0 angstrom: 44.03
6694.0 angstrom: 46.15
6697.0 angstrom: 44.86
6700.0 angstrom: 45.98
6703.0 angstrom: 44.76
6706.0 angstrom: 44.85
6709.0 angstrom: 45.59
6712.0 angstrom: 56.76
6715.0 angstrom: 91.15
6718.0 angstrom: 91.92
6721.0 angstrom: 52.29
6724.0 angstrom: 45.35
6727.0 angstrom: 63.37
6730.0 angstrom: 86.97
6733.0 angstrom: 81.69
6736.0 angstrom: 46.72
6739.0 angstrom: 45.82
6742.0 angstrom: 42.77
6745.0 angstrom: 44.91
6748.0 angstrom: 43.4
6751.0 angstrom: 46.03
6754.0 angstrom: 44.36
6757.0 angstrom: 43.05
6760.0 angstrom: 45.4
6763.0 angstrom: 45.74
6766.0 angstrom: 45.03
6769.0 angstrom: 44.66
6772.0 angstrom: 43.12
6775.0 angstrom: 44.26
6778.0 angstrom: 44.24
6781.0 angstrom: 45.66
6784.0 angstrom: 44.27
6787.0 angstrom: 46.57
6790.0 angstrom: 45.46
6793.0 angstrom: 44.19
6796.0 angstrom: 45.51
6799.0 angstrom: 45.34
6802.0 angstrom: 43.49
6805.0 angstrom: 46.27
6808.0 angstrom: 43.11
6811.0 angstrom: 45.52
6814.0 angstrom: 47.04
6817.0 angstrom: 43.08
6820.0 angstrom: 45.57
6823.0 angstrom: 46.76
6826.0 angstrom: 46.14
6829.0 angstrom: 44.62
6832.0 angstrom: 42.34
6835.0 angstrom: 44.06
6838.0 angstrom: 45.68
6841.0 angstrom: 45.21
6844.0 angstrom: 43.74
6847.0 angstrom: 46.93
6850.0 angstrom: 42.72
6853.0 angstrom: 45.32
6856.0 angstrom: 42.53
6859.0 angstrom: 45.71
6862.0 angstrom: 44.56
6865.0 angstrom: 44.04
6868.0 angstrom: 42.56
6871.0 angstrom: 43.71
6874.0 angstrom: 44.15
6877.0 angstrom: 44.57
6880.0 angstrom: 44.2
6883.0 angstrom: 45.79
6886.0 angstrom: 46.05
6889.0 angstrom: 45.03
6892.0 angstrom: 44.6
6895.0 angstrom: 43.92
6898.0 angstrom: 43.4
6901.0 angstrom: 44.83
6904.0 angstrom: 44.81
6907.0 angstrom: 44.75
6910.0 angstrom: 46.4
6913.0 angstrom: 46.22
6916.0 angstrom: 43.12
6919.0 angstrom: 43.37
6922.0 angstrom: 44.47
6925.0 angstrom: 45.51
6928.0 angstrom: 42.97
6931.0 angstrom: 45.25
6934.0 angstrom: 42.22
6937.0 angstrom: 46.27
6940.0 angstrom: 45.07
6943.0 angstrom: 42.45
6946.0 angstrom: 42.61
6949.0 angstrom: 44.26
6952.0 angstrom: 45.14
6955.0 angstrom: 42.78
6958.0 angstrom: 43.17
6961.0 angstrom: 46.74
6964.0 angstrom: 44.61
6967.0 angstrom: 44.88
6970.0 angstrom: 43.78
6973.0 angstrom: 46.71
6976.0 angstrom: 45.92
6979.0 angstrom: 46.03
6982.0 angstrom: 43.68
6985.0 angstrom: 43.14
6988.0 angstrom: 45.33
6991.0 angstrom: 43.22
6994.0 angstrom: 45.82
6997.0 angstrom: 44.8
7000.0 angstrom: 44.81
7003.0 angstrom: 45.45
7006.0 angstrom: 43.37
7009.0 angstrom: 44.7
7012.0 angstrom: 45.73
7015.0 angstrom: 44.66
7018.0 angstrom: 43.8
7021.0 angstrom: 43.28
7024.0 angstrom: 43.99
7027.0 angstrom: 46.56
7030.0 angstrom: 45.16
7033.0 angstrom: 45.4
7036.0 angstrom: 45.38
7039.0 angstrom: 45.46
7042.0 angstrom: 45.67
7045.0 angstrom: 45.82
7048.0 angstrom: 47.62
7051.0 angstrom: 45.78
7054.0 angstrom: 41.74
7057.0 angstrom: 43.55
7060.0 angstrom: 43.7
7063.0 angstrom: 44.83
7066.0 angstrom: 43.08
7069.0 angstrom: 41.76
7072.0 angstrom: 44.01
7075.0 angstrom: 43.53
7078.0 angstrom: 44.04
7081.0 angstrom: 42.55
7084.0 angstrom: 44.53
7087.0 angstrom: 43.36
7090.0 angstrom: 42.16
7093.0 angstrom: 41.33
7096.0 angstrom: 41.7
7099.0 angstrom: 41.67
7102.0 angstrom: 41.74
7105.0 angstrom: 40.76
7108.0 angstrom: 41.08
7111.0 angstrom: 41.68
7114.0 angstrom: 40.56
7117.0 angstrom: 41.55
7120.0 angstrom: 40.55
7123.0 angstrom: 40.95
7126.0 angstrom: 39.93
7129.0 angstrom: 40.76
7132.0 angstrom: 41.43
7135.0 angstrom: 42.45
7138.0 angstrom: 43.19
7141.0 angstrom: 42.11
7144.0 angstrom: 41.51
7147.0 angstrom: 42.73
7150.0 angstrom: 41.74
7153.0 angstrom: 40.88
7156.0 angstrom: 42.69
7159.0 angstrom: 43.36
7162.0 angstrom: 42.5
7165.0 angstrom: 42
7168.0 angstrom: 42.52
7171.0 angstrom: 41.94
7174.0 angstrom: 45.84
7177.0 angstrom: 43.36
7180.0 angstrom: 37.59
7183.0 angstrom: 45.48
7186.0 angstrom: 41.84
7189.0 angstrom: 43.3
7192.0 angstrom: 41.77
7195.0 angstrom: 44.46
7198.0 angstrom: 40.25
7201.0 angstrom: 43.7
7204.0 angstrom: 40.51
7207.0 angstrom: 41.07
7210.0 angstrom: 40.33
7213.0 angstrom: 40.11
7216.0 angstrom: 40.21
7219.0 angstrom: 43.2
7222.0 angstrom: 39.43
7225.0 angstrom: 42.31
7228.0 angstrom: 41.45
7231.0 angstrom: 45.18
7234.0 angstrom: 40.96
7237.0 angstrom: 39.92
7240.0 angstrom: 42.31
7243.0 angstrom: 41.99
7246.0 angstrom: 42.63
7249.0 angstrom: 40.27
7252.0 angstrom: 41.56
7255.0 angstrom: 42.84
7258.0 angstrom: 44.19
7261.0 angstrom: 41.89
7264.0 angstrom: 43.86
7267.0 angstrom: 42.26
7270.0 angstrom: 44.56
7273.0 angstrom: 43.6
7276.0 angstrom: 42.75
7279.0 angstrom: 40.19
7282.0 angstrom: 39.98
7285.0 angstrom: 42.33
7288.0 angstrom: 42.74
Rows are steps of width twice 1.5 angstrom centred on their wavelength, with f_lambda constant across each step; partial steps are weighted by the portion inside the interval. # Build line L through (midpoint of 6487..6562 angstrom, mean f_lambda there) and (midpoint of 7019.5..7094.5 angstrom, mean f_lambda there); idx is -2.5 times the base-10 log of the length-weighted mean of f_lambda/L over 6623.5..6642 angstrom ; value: 0.29 mag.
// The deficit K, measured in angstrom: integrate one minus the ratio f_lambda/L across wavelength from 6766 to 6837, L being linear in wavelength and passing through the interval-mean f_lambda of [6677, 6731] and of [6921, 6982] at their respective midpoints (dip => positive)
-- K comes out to 7.98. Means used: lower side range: 54.5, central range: 44.8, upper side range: 44.5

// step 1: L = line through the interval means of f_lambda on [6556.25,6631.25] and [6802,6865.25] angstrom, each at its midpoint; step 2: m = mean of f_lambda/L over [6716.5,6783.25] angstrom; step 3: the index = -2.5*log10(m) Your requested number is 0.192 mag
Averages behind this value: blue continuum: 91.7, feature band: 51.6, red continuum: 44.8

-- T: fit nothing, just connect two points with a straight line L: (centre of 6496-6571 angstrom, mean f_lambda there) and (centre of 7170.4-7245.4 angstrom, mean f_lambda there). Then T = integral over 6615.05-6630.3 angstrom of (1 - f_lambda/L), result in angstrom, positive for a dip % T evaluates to 6.0 angstrom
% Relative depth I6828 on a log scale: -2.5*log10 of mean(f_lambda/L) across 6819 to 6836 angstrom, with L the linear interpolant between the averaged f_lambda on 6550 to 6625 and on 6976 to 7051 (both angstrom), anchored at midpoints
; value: 0.42 mag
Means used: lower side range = 93.1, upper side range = 45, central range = 44.9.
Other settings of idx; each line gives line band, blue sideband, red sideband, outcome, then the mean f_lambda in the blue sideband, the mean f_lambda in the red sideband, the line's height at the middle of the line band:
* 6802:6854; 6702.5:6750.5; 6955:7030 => 0.18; 58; 44.7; 53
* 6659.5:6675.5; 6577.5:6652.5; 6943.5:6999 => 0.26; 59.9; 44.6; 57.6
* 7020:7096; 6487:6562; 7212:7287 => 0.08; 62.6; 42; 47.4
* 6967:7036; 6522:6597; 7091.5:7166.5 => 0.20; 96.8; 41.6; 54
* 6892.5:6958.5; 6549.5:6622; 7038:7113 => 0.31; 95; 43.3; 59.1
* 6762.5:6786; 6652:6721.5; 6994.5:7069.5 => 0.09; 50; 44.7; 48.6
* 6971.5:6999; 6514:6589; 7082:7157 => 0.21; 96.5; 41.7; 54.7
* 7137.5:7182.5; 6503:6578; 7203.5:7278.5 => 0.11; 82.7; 42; 46.7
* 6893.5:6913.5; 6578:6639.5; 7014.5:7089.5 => 0.13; 62.8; 44.3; 50.5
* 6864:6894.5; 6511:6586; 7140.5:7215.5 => 0.44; 94.1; 42.1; 66.8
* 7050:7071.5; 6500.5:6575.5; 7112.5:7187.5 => 0.11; 82.5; 42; 47.9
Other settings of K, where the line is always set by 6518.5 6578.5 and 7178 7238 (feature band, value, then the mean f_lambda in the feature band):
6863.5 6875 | 4.1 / 43.6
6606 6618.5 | 5.9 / 46.3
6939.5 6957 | 5.1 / 43.6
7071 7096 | 4.0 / 43.1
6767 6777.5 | 4.3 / 44.1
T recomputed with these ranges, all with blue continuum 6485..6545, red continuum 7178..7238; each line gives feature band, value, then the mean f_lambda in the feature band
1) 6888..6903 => -0.19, 44.3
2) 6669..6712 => -0.61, 45.8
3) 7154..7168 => -0.19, 42.6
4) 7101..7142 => 0.92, 41.3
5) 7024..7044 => -1.22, 45.5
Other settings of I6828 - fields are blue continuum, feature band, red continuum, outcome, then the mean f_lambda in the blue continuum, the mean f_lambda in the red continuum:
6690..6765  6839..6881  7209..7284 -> 0.14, 53.4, 41.9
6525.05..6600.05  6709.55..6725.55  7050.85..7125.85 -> 0.22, 96.8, 42.4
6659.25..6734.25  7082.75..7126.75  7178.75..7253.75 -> 0.07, 53.5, 41.7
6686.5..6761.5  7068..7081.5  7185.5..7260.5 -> 0.05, 53.4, 41.8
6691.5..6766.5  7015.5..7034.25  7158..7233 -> 0.04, 53.4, 42.1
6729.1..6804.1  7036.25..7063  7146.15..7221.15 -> -0.03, 47.6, 42.1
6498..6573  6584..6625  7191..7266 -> 0.35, 82.4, 41.9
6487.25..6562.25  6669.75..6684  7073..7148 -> 0.26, 63.7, 41.9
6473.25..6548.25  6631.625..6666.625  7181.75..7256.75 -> 0.05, 48.3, 41.9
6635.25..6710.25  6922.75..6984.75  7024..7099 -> 0.00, 45.3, 44.1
